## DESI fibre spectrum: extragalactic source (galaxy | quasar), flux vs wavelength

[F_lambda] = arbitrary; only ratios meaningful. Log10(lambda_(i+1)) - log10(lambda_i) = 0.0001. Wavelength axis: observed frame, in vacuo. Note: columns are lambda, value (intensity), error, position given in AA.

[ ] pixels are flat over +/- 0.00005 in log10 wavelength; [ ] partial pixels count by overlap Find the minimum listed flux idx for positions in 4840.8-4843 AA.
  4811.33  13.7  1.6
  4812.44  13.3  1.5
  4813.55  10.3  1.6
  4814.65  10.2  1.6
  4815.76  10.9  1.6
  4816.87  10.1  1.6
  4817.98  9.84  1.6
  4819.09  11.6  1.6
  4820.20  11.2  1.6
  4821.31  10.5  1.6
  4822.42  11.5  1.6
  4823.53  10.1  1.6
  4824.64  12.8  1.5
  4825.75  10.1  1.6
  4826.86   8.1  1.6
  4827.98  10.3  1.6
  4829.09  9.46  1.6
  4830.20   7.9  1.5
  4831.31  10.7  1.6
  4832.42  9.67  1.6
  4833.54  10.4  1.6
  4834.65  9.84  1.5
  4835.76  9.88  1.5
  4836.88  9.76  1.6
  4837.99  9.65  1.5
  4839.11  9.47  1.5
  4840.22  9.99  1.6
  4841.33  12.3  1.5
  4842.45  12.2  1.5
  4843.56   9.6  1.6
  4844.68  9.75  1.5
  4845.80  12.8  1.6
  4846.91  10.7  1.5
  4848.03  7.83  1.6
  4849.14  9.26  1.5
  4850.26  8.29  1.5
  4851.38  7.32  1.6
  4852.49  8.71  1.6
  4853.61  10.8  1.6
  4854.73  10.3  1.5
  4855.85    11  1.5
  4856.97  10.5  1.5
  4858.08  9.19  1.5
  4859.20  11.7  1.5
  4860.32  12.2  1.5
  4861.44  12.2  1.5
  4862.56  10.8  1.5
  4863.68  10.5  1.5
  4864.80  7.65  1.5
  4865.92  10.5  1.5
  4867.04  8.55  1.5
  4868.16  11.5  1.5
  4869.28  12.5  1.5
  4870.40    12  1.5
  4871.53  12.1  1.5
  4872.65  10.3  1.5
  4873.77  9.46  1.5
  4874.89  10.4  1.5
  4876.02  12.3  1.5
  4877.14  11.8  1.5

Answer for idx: 12.2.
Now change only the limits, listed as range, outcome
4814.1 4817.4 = 10.1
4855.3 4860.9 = 9.19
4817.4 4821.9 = 9.84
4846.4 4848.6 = 7.83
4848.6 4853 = 7.32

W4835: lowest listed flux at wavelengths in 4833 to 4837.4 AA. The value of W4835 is 9.76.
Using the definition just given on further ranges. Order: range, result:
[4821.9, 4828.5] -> 8.1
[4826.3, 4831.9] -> 7.9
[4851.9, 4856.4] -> 8.71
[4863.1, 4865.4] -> 7.65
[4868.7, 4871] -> 12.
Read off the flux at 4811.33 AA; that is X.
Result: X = 13.7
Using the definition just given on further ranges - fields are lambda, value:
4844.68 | 9.75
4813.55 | 10.3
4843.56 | 9.6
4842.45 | 12.2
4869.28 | 12.5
